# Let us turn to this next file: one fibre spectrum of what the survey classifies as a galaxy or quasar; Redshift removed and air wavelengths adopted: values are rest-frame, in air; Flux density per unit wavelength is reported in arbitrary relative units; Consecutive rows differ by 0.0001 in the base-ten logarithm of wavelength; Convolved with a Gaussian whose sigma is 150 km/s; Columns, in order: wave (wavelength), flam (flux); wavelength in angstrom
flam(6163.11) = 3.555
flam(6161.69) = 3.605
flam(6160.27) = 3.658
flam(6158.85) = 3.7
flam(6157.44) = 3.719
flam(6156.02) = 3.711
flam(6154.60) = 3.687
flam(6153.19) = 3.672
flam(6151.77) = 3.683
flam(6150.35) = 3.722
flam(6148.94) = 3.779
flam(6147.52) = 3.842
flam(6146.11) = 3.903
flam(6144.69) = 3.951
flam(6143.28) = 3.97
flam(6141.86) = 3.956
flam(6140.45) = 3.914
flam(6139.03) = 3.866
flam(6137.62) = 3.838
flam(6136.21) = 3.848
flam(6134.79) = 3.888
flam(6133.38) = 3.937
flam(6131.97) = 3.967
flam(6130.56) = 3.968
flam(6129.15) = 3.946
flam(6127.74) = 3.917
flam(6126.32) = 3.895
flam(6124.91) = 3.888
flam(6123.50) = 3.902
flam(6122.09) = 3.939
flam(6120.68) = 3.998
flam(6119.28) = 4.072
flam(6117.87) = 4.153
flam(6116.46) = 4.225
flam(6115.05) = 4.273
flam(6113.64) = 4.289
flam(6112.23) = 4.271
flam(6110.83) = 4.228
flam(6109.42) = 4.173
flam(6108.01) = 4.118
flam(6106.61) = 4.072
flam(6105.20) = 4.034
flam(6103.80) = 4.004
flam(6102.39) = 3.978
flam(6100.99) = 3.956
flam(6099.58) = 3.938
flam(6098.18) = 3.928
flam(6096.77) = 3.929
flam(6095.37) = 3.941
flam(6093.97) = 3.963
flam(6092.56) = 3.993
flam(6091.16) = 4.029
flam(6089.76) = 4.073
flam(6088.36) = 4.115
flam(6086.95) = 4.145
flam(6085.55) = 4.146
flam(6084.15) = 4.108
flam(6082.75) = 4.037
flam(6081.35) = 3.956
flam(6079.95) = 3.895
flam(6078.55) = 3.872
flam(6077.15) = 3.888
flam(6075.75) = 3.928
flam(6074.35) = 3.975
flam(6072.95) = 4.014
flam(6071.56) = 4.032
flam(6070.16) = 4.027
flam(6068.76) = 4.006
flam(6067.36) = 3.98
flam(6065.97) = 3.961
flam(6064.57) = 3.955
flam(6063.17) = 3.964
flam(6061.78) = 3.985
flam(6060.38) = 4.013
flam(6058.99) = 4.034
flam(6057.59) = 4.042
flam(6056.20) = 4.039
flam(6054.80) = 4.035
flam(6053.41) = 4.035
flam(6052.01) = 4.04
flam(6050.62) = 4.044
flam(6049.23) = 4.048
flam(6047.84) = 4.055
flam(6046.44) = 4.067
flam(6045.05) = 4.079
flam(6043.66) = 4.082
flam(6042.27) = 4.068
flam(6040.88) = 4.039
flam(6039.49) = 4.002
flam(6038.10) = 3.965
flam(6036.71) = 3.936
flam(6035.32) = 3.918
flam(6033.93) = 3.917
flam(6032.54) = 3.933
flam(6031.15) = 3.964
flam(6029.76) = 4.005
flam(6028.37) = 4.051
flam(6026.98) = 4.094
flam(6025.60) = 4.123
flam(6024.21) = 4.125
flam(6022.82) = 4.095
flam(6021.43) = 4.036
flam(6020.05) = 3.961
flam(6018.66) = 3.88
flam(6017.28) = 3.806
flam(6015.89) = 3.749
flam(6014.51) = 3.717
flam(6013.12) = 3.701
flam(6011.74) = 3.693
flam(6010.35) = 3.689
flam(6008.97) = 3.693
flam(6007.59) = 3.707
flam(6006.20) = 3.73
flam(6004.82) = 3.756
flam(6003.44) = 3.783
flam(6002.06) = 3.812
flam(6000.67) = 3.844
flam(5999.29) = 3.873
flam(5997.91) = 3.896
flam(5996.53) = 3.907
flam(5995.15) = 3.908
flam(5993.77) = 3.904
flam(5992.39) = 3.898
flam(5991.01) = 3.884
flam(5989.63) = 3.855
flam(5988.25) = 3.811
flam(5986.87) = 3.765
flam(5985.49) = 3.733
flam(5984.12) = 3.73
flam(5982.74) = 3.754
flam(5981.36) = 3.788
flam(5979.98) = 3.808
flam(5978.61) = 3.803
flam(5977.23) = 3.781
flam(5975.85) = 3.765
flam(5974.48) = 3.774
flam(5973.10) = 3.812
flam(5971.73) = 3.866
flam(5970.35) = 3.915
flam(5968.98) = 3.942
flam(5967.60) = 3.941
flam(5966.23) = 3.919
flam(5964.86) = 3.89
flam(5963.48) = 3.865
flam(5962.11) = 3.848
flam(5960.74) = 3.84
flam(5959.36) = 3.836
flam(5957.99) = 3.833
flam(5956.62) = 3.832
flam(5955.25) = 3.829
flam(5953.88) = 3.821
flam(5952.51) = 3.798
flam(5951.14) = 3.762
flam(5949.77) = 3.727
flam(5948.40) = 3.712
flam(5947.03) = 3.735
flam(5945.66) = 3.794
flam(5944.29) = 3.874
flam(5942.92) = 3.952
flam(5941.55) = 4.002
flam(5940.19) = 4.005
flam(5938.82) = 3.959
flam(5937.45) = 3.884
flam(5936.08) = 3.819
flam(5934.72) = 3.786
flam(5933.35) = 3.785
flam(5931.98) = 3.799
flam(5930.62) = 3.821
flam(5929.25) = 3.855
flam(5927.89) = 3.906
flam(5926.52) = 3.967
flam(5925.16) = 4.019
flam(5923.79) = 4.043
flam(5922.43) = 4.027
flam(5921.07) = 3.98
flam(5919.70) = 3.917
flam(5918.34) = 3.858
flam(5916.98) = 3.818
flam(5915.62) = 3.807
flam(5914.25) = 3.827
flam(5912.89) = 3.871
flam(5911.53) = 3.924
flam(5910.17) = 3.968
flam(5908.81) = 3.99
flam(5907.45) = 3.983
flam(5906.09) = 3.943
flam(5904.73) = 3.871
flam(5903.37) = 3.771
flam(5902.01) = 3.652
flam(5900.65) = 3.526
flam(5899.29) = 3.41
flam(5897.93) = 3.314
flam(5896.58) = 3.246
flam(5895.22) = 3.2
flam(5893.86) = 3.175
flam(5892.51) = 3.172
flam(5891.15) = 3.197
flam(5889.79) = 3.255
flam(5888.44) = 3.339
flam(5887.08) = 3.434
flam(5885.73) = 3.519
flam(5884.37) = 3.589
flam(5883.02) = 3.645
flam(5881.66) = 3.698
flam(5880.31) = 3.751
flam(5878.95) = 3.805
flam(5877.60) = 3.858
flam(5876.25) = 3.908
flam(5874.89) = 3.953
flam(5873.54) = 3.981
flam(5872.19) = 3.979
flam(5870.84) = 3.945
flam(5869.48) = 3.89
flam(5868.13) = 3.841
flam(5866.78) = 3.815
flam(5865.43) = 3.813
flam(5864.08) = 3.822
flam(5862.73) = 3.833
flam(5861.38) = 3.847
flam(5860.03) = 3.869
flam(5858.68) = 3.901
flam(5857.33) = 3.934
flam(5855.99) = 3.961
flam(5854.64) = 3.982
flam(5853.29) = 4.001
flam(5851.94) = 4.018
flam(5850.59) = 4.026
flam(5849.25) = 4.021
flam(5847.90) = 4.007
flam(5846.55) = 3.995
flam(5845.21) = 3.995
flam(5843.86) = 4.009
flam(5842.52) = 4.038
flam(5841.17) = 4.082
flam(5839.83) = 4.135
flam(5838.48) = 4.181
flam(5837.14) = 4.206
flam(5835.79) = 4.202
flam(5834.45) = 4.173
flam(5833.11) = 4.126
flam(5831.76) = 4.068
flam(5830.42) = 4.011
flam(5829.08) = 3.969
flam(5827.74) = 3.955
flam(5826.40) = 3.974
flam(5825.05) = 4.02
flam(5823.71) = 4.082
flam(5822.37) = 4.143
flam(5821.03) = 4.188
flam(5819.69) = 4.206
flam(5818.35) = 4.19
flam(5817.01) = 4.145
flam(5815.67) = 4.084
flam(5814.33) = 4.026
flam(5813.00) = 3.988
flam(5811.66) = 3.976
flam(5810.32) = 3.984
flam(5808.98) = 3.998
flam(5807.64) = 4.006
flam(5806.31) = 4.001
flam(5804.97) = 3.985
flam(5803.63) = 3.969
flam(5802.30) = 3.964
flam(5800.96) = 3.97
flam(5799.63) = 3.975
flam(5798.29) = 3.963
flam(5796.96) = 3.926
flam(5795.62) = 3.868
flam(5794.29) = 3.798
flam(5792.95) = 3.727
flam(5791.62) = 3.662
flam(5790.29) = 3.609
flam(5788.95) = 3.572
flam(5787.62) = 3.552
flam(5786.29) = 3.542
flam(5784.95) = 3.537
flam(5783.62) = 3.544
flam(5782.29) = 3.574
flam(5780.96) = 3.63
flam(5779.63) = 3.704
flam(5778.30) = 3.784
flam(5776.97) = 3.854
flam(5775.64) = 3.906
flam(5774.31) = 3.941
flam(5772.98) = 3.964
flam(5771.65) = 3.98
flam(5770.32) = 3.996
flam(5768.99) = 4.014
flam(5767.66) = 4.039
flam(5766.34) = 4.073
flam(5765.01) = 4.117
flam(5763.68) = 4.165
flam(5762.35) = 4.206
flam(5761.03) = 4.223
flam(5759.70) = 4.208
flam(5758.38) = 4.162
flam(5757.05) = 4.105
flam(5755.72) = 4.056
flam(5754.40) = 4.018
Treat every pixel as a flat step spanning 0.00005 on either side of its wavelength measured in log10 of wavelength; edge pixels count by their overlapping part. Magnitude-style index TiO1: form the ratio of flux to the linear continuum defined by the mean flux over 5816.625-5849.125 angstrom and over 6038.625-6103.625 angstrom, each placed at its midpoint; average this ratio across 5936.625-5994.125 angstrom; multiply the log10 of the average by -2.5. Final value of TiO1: 0.06 mag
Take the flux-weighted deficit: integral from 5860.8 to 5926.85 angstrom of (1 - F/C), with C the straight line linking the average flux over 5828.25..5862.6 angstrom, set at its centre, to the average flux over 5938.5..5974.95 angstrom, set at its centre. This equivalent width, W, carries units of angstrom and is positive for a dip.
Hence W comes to 3.6 angstrom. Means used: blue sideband 4.03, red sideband 3.85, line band 3.73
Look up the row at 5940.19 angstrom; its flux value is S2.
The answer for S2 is 4.005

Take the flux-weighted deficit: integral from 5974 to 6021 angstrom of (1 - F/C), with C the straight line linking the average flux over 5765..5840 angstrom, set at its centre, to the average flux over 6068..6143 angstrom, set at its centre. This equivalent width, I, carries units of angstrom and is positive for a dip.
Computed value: 2.2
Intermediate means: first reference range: 3.94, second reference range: 4.01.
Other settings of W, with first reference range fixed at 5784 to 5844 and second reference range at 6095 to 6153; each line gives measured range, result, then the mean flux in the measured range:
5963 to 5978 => 0.4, 3.86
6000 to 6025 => 1.0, 3.82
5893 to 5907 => 1.6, 3.52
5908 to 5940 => 0.6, 3.9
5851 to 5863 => 0.1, 3.93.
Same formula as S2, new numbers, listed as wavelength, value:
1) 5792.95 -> 3.727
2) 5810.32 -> 3.984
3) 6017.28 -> 3.806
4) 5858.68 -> 3.901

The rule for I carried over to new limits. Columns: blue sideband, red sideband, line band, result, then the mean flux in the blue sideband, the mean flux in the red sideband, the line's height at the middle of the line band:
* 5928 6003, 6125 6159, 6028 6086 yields -2.4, 3.84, 3.85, 3.84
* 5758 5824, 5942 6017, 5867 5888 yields 0.5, 3.93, 3.81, 3.88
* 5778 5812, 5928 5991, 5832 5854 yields -1.5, 3.8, 3.83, 3.81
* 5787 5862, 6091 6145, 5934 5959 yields 1.0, 3.99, 4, 3.99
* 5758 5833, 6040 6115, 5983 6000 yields 0.7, 3.94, 4.03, 4.01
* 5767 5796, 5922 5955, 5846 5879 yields -0.9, 3.76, 3.87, 3.82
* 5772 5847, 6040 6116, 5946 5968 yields 0.9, 3.94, 4.04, 3.99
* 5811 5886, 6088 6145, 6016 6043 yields 0.0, 3.97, 4.01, 4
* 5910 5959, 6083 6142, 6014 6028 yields -0.1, 3.87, 4.02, 3.94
